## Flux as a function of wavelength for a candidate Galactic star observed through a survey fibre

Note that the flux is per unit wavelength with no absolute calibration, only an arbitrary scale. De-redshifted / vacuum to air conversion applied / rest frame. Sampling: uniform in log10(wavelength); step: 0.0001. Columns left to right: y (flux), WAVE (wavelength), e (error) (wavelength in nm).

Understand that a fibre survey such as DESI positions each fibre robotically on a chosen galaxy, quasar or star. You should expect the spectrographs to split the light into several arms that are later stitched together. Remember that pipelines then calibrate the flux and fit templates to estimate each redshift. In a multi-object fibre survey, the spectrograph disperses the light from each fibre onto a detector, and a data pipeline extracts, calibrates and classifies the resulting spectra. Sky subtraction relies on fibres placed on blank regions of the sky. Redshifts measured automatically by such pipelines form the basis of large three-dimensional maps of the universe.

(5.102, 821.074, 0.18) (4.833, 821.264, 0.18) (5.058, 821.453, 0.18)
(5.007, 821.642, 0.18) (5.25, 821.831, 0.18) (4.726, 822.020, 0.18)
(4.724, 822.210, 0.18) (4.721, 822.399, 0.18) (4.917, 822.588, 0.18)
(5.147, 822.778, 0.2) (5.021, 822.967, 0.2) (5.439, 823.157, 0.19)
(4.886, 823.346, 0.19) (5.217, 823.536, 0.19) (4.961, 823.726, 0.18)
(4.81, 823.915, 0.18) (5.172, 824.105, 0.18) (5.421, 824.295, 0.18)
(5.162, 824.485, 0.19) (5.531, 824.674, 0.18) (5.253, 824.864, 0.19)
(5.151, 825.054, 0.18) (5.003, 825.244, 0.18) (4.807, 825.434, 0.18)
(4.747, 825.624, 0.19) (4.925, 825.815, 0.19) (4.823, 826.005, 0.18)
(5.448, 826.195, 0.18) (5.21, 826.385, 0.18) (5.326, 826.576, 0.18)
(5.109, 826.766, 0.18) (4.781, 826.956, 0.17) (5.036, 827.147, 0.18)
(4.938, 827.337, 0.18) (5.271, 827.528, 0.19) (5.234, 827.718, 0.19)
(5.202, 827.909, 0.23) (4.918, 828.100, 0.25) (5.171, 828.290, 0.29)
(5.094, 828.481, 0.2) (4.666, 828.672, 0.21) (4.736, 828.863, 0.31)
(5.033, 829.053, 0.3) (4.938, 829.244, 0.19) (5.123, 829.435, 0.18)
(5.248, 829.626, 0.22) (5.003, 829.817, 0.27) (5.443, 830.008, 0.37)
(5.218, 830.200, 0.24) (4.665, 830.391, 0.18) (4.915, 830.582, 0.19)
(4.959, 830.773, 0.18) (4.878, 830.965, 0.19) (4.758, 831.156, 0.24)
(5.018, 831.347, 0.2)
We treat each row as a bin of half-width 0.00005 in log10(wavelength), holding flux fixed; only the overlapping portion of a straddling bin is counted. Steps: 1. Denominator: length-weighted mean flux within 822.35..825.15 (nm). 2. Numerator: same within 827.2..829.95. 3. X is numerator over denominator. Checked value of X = 0.98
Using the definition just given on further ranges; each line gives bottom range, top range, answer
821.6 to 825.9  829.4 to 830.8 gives 1.01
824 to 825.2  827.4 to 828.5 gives 0.98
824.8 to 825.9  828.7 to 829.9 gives 1.01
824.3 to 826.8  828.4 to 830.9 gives 0.98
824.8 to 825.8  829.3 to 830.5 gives 1.03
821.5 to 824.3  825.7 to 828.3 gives 1.02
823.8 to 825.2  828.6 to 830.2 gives 0.97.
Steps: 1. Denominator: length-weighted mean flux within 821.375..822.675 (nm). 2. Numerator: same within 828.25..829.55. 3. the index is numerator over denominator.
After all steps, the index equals 1.01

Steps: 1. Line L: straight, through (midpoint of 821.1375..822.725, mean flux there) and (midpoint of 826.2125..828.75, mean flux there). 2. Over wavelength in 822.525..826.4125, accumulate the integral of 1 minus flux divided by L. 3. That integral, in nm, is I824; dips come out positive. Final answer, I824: -0.08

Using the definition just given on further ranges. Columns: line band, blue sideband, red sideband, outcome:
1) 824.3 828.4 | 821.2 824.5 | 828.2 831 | -0.07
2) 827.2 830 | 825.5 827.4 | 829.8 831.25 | -0.03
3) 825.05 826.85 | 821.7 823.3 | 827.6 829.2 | -0.02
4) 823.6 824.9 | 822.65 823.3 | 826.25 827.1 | -0.01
